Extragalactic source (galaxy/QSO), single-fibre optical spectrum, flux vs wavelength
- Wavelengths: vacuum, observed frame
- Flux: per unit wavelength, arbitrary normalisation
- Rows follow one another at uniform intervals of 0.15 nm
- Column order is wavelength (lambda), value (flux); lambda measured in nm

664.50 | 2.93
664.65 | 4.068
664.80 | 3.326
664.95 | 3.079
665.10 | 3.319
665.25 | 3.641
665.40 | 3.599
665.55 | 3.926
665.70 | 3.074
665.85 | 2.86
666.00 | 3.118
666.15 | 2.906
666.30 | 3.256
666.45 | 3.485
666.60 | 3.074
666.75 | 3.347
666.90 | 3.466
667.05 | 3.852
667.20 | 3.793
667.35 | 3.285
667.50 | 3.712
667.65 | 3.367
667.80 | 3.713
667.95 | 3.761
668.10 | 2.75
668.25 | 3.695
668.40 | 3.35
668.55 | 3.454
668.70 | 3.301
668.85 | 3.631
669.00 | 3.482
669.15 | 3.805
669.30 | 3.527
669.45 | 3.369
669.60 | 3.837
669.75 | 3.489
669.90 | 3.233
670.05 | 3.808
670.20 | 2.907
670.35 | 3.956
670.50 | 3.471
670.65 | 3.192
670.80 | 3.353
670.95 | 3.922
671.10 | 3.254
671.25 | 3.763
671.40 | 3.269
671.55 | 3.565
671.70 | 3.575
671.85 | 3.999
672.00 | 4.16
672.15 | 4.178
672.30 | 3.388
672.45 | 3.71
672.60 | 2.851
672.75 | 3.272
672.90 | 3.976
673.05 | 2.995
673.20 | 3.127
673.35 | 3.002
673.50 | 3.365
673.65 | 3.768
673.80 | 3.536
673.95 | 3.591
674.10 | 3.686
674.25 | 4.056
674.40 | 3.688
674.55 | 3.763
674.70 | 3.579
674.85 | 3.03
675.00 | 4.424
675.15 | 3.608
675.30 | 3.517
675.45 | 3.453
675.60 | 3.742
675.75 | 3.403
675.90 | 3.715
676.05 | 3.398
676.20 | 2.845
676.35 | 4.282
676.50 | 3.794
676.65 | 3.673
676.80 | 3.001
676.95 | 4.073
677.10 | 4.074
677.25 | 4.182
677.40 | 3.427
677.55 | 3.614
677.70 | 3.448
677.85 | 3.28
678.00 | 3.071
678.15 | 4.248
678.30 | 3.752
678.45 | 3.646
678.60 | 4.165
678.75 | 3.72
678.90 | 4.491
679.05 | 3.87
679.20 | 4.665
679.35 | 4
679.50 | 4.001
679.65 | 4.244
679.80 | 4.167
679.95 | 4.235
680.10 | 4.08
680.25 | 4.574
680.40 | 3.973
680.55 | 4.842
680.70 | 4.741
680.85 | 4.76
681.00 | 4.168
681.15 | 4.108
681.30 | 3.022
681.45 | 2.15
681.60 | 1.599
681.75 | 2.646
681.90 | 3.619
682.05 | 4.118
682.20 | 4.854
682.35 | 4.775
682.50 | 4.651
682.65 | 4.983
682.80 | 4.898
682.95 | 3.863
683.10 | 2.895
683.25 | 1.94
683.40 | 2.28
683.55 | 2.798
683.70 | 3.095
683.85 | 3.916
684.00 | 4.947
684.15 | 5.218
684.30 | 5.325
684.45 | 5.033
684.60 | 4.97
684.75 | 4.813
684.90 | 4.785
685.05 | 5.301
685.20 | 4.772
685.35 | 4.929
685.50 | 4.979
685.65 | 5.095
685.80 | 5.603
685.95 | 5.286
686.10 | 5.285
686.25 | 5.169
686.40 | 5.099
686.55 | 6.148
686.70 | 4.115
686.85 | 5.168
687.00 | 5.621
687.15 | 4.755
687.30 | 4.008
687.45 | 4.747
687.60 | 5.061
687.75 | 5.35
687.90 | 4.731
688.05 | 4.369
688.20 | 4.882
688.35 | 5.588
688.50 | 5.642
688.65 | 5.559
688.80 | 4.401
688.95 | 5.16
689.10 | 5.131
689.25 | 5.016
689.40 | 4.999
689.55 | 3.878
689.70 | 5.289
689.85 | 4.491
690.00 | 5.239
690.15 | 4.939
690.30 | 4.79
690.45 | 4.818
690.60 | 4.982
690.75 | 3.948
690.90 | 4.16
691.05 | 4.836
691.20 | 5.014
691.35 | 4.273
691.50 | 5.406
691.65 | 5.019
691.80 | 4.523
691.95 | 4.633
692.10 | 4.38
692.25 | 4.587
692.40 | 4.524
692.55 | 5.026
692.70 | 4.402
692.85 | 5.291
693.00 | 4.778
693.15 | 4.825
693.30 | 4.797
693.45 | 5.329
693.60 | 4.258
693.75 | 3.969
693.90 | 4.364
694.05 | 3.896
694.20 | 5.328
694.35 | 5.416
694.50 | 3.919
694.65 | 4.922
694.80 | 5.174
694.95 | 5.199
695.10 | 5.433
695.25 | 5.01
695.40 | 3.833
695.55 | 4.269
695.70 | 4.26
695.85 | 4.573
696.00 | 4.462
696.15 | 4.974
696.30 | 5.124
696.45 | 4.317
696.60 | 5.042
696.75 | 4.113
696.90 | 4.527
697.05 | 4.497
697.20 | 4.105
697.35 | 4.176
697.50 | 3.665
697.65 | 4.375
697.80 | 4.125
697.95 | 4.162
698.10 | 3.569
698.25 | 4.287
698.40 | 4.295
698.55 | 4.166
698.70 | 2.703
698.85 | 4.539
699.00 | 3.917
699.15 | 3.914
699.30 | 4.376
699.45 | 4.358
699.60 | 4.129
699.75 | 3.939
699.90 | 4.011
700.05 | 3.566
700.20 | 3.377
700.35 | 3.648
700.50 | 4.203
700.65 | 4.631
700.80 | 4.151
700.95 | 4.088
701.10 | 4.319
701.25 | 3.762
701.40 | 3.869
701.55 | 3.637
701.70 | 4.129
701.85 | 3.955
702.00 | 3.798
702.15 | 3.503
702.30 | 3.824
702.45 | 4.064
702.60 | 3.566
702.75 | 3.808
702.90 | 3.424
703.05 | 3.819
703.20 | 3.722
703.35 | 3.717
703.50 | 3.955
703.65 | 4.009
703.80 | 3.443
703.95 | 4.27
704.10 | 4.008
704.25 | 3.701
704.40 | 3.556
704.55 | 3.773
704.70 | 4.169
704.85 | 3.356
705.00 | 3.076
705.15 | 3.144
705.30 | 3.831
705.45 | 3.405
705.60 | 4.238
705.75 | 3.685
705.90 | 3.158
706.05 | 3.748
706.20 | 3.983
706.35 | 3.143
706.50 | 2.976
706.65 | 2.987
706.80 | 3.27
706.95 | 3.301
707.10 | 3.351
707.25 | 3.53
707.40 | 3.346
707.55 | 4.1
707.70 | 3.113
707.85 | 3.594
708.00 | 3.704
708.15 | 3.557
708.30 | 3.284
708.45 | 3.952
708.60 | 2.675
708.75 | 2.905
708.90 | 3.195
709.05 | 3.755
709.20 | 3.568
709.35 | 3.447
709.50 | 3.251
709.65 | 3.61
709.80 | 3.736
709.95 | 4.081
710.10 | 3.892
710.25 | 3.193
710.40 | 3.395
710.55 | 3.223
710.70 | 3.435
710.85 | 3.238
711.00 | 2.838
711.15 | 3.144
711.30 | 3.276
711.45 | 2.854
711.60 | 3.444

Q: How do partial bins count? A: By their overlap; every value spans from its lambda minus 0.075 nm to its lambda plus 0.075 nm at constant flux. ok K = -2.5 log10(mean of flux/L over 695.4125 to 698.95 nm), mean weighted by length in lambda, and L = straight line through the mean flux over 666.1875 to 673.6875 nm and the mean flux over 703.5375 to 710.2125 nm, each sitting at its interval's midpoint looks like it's -0.205 mag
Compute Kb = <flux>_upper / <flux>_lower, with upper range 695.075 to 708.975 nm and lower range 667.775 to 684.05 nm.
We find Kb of 1.05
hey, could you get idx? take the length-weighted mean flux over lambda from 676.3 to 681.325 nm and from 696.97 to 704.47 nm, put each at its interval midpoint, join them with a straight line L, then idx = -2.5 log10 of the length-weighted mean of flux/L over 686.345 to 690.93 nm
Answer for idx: -0.232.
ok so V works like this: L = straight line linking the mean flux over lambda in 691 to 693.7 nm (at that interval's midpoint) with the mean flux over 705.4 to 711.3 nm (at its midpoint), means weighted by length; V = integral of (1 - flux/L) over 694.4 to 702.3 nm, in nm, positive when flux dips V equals 0.105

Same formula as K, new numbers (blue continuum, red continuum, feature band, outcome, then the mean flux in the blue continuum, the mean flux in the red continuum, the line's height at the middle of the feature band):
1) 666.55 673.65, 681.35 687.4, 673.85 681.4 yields 0.03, 3.5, 4.38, 3.97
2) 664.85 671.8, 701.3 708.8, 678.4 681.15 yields -0.21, 3.45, 3.61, 3.5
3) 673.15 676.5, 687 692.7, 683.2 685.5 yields 0.01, 3.58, 4.82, 4.37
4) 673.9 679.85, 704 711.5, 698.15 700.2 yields -0.13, 3.76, 3.46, 3.54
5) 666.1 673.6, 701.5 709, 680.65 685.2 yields -0.14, 3.48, 3.59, 3.52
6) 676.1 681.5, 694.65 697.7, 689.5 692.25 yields -0.08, 3.91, 4.57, 4.37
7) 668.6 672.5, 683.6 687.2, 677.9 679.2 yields 0.11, 3.58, 4.96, 4.33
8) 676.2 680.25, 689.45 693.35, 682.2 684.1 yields 0.10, 3.89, 4.73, 4.2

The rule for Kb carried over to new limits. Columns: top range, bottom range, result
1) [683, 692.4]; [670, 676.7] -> 1.32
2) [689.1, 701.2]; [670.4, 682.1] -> 1.21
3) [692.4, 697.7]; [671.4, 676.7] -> 1.29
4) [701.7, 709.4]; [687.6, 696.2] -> 0.75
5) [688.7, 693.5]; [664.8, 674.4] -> 1.37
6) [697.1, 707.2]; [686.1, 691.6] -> 0.77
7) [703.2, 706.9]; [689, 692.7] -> 0.76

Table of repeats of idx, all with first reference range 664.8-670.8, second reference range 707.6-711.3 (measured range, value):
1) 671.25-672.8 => -0.06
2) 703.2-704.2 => -0.14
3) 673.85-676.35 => -0.06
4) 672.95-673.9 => 0.03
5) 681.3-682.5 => -0.01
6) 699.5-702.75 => -0.15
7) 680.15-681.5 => -0.19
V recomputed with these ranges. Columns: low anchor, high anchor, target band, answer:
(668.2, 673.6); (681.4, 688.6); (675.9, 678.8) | 0.217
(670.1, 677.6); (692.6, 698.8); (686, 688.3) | -0.470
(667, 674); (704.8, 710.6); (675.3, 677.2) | -0.063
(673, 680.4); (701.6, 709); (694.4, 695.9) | -0.424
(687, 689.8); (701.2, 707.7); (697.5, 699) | 0.052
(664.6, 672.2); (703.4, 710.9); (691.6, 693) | -0.475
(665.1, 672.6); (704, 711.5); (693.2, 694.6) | -0.453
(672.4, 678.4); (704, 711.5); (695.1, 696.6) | -0.473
